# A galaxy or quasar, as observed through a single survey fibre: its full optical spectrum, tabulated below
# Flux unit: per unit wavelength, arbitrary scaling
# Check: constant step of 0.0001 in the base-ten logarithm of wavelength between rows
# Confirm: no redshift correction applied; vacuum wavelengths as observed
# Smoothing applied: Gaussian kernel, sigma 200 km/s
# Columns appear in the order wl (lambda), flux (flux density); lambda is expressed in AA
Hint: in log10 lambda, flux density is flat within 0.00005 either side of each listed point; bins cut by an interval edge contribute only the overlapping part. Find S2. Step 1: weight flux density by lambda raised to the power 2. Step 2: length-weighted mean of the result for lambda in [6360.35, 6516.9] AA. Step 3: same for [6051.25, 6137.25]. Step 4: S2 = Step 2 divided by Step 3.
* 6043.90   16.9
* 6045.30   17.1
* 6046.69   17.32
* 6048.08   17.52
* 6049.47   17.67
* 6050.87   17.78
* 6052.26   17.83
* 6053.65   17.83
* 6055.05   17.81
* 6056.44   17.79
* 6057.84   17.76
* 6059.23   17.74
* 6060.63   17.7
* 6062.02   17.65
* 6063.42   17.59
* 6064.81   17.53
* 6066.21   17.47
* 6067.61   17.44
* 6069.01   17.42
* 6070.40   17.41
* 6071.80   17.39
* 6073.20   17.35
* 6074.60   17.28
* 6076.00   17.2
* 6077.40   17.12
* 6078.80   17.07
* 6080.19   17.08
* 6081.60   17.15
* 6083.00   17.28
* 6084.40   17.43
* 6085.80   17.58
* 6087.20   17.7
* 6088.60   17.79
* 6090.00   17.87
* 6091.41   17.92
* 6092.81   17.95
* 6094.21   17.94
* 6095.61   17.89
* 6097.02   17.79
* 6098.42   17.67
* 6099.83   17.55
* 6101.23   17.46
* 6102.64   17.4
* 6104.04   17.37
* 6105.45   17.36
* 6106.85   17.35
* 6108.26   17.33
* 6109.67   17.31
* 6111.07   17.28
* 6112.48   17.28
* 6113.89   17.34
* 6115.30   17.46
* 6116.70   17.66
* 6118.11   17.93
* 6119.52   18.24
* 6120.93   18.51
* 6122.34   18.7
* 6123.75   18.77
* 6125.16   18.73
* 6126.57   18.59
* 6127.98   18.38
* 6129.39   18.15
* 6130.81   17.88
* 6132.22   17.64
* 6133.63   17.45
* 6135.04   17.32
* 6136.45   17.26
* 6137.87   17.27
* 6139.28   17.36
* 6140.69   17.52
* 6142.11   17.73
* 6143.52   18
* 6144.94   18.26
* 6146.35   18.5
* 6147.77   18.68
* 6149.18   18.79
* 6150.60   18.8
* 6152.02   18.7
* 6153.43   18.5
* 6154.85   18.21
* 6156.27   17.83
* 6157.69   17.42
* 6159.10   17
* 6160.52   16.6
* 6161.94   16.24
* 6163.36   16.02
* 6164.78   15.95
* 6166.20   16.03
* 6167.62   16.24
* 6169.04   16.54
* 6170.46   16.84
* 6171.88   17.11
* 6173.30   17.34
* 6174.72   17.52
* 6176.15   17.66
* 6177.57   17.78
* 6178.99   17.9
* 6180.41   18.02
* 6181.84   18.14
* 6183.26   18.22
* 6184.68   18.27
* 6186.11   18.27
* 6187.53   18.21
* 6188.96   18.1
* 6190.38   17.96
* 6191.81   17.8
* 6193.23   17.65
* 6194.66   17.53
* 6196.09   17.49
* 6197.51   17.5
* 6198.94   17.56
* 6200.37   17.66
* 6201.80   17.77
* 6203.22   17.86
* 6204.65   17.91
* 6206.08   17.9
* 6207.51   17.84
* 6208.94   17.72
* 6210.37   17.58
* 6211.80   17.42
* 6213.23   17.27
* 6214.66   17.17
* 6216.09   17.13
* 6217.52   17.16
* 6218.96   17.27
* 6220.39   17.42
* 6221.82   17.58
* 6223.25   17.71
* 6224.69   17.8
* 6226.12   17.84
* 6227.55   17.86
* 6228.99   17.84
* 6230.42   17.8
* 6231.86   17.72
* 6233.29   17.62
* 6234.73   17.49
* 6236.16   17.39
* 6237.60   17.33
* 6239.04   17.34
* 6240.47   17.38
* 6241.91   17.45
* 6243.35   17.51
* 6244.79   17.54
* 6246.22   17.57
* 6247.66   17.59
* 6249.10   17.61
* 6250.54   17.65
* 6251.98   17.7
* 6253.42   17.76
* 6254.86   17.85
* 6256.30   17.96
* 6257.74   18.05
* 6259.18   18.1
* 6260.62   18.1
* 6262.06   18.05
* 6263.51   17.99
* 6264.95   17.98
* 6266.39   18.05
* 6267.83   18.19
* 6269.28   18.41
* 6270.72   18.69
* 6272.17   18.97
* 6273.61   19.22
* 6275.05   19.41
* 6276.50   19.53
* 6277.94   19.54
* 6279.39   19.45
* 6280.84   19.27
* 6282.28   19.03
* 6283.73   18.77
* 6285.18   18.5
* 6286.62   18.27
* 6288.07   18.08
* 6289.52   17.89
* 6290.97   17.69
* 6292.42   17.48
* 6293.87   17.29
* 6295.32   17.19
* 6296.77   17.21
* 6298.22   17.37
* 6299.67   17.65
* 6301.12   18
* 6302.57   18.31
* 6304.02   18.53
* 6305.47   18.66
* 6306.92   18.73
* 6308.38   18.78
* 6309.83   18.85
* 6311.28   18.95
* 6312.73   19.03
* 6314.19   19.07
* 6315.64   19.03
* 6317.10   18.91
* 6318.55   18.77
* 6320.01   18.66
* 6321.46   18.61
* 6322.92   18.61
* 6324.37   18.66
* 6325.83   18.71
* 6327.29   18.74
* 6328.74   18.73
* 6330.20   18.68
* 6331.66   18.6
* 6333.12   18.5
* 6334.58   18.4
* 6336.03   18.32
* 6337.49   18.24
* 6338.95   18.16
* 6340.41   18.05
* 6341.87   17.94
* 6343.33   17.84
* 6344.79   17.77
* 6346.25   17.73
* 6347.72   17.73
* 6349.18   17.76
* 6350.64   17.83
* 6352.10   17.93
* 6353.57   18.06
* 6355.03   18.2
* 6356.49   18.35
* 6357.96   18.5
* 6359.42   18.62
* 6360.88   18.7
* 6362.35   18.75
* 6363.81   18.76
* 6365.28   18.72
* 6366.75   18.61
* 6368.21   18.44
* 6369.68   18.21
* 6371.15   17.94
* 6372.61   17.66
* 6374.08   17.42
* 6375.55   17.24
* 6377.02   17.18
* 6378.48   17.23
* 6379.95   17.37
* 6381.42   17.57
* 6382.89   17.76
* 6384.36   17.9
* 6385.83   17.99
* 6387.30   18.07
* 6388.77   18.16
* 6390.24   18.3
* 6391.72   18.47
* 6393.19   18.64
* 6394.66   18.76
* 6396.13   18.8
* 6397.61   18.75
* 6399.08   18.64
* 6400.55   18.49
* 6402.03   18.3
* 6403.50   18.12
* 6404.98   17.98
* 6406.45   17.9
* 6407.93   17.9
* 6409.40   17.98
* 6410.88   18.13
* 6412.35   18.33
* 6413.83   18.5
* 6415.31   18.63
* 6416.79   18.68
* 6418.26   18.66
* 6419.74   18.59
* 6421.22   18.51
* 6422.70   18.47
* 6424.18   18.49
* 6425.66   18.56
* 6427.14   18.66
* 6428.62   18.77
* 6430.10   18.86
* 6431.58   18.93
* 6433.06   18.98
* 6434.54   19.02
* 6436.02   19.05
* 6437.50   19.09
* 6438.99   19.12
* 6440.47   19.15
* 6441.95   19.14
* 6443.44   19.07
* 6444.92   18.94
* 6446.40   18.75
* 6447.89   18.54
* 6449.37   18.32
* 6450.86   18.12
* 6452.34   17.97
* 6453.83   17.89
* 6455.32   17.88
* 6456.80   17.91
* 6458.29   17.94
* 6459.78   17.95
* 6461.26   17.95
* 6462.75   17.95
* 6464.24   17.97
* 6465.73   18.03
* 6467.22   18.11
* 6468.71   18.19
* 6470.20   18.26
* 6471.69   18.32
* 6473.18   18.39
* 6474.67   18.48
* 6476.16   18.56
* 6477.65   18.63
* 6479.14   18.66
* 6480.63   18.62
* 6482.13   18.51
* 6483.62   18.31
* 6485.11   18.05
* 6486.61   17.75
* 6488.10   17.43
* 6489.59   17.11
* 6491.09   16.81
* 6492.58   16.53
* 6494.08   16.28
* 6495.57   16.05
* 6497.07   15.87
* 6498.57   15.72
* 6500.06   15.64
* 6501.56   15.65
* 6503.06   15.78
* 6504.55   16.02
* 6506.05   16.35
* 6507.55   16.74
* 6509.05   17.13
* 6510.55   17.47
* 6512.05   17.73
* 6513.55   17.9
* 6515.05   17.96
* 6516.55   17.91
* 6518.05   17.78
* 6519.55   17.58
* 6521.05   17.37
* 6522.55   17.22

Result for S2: 1.14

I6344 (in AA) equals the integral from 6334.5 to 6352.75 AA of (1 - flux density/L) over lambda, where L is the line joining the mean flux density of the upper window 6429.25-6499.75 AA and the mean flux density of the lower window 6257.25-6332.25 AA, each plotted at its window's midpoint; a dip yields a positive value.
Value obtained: 0.4 AA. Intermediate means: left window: 18.5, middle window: 18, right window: 18.1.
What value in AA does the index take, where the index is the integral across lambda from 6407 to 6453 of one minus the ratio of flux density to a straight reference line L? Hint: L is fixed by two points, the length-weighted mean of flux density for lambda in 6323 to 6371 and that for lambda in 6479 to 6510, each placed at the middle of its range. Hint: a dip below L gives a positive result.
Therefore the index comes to -3.0 AA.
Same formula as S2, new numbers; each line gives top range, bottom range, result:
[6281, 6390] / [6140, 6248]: 1.08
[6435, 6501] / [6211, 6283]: 1.07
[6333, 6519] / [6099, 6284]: 1.09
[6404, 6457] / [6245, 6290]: 1.06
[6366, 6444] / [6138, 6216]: 1.12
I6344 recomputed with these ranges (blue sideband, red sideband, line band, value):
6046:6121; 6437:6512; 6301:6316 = -0.92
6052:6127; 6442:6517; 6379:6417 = -1.23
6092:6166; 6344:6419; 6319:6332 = -0.44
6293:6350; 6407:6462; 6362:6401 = 0.63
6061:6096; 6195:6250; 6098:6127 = -0.42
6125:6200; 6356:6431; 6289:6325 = -0.55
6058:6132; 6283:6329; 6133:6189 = 0.93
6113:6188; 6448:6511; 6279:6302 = -0.54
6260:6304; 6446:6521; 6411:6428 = -0.69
